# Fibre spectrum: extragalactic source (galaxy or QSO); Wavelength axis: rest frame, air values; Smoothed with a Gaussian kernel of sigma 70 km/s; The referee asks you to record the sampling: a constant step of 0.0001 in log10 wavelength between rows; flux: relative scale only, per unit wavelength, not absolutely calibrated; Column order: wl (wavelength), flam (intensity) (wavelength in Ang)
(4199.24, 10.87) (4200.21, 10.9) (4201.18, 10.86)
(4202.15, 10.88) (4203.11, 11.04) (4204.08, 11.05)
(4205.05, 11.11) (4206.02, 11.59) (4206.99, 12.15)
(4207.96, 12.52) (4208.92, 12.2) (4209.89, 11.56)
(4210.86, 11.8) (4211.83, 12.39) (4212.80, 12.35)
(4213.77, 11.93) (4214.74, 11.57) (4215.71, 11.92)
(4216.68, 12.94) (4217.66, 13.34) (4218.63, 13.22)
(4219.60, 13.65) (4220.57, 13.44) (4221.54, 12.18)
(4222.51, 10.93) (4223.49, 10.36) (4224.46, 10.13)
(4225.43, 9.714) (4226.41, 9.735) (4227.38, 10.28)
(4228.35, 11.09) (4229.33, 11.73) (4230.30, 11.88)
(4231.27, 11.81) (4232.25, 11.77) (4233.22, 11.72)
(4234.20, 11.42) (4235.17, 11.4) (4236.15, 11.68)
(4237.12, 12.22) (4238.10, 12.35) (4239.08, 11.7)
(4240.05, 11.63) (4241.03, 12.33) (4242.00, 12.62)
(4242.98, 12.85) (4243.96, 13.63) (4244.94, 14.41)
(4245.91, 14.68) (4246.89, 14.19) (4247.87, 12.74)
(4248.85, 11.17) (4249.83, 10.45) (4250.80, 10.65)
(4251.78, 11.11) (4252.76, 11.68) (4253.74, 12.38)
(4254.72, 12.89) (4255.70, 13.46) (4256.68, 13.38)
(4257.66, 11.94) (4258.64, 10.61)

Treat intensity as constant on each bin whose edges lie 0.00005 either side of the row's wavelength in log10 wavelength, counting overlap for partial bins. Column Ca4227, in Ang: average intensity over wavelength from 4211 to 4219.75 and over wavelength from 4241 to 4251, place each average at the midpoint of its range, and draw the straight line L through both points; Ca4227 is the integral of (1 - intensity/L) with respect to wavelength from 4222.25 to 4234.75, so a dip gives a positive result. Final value 1.6 Ang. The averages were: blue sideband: 12.5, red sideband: 12.8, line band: 11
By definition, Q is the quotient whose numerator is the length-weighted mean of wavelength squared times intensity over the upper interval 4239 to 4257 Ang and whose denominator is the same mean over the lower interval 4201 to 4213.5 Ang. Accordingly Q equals 1.1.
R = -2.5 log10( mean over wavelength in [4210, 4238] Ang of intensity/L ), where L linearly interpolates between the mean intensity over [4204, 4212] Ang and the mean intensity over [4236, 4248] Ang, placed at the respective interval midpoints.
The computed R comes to 0.05 mag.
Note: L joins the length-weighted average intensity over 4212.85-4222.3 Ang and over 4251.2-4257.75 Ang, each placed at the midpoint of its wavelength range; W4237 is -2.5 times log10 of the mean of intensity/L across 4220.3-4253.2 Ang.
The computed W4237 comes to 0.06 mag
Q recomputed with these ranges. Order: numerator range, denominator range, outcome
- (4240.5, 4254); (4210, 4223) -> 1.02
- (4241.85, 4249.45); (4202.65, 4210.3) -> 1.16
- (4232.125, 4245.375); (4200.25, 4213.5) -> 1.07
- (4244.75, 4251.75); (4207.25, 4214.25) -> 1.05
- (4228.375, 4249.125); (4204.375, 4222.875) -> 1.02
